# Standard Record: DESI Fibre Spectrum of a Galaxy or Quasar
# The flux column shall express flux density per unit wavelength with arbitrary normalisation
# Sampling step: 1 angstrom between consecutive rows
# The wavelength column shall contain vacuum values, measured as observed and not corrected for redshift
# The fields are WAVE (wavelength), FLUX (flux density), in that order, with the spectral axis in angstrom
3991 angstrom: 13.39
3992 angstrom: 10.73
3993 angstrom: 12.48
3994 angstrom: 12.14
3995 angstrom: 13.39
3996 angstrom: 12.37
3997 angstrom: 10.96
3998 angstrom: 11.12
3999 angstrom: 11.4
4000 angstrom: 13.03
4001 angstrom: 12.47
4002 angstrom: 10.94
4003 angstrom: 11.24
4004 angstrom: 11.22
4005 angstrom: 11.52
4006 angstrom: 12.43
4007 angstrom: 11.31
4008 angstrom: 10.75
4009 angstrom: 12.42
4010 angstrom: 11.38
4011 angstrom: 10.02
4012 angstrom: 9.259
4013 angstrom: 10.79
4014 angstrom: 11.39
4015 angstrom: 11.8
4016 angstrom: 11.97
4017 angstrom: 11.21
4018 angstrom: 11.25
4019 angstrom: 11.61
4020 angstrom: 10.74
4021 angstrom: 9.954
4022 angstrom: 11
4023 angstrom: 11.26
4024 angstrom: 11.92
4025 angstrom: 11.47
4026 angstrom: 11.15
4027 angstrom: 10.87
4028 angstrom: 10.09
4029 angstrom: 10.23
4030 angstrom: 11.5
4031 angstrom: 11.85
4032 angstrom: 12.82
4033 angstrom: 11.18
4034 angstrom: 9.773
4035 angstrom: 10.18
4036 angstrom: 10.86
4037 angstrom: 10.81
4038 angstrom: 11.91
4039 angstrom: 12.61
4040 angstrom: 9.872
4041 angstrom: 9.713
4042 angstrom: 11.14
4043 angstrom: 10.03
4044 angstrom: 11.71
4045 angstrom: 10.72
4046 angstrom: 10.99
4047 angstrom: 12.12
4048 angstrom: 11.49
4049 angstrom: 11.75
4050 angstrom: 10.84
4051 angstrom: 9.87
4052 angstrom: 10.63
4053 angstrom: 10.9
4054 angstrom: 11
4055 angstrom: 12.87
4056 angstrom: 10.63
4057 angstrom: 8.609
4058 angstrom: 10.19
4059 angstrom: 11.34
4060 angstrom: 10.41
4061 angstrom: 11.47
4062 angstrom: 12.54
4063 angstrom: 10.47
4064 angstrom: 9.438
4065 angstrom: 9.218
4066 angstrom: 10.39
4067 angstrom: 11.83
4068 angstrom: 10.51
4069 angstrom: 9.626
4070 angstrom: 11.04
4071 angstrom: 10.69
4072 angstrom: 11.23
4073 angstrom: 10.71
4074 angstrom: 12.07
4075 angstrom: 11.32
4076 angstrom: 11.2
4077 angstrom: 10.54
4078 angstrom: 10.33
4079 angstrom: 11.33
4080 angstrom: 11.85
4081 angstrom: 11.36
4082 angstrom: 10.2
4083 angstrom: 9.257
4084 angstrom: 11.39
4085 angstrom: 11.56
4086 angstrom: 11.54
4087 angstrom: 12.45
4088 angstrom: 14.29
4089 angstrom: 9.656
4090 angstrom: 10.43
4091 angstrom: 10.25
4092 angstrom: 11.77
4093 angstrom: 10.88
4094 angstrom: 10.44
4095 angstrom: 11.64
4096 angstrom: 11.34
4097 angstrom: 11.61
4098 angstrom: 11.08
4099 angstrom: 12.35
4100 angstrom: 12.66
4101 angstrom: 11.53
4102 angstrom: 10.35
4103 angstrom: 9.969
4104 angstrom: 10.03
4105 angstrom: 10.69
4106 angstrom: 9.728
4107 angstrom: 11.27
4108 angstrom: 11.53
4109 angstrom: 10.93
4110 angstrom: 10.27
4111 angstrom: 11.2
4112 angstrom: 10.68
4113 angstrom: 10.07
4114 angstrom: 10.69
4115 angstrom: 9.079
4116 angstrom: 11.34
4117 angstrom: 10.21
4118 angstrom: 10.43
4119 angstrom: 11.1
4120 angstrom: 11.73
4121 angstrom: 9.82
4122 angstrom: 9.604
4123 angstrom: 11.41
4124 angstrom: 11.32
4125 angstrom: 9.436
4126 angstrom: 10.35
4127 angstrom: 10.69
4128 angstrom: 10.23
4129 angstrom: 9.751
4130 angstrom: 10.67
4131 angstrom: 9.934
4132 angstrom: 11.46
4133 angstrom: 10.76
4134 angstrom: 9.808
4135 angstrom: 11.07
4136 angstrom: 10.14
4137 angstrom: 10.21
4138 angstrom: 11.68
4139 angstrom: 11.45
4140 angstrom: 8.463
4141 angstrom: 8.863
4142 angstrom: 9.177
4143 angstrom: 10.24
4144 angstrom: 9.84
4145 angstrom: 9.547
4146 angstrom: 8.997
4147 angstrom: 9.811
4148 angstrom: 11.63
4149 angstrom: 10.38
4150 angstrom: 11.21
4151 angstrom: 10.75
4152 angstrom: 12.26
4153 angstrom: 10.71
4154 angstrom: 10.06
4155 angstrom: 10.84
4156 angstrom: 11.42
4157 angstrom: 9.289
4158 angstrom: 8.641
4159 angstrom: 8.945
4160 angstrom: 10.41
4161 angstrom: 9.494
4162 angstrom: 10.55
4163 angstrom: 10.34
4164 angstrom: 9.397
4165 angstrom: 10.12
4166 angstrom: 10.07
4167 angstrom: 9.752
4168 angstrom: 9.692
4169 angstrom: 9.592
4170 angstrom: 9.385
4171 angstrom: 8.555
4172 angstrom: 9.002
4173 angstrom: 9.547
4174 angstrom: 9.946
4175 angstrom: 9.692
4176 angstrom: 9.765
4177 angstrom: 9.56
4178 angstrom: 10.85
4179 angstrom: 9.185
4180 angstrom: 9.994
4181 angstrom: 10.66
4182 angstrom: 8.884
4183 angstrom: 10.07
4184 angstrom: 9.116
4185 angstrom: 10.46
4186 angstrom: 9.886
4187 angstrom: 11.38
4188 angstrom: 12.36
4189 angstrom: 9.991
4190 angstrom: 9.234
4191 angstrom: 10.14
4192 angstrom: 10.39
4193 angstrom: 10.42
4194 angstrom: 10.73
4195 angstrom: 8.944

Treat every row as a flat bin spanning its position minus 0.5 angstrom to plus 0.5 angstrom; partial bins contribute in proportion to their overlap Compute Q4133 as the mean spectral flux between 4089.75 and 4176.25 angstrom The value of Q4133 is 10.4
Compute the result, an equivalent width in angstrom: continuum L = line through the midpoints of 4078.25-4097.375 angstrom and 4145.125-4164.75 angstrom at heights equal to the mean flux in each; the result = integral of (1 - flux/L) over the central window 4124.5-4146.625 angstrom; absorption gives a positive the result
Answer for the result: 0.9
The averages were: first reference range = 11.2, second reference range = 10.3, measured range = 10.1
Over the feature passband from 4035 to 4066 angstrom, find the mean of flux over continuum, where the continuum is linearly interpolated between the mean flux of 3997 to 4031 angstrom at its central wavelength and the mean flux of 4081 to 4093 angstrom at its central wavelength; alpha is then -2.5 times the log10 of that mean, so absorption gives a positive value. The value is 0.03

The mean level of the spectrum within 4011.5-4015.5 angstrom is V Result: 10.8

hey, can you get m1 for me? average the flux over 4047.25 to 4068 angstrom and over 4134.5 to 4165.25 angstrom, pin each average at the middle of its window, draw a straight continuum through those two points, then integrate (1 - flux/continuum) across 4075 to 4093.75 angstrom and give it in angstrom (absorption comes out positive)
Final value -0.88 angstrom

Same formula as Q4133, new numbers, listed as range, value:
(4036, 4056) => 11.1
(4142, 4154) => 10.4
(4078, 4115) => 11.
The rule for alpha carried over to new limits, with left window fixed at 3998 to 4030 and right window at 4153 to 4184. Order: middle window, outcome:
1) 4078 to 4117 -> -0.05 mag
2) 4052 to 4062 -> -0.01 mag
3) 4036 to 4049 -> -0.01 mag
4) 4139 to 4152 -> -0.01 mag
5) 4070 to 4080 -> -0.04 mag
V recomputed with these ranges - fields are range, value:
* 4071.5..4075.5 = 11.3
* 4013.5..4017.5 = 11.6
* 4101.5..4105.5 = 10.3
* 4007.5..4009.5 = 11.6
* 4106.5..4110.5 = 11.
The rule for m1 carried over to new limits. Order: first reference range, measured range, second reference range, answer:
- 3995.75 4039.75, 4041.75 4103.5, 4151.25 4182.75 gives -1.50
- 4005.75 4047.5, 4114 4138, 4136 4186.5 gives -0.53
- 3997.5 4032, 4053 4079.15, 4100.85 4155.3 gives 0.24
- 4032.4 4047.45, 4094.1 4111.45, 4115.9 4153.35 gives -0.76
